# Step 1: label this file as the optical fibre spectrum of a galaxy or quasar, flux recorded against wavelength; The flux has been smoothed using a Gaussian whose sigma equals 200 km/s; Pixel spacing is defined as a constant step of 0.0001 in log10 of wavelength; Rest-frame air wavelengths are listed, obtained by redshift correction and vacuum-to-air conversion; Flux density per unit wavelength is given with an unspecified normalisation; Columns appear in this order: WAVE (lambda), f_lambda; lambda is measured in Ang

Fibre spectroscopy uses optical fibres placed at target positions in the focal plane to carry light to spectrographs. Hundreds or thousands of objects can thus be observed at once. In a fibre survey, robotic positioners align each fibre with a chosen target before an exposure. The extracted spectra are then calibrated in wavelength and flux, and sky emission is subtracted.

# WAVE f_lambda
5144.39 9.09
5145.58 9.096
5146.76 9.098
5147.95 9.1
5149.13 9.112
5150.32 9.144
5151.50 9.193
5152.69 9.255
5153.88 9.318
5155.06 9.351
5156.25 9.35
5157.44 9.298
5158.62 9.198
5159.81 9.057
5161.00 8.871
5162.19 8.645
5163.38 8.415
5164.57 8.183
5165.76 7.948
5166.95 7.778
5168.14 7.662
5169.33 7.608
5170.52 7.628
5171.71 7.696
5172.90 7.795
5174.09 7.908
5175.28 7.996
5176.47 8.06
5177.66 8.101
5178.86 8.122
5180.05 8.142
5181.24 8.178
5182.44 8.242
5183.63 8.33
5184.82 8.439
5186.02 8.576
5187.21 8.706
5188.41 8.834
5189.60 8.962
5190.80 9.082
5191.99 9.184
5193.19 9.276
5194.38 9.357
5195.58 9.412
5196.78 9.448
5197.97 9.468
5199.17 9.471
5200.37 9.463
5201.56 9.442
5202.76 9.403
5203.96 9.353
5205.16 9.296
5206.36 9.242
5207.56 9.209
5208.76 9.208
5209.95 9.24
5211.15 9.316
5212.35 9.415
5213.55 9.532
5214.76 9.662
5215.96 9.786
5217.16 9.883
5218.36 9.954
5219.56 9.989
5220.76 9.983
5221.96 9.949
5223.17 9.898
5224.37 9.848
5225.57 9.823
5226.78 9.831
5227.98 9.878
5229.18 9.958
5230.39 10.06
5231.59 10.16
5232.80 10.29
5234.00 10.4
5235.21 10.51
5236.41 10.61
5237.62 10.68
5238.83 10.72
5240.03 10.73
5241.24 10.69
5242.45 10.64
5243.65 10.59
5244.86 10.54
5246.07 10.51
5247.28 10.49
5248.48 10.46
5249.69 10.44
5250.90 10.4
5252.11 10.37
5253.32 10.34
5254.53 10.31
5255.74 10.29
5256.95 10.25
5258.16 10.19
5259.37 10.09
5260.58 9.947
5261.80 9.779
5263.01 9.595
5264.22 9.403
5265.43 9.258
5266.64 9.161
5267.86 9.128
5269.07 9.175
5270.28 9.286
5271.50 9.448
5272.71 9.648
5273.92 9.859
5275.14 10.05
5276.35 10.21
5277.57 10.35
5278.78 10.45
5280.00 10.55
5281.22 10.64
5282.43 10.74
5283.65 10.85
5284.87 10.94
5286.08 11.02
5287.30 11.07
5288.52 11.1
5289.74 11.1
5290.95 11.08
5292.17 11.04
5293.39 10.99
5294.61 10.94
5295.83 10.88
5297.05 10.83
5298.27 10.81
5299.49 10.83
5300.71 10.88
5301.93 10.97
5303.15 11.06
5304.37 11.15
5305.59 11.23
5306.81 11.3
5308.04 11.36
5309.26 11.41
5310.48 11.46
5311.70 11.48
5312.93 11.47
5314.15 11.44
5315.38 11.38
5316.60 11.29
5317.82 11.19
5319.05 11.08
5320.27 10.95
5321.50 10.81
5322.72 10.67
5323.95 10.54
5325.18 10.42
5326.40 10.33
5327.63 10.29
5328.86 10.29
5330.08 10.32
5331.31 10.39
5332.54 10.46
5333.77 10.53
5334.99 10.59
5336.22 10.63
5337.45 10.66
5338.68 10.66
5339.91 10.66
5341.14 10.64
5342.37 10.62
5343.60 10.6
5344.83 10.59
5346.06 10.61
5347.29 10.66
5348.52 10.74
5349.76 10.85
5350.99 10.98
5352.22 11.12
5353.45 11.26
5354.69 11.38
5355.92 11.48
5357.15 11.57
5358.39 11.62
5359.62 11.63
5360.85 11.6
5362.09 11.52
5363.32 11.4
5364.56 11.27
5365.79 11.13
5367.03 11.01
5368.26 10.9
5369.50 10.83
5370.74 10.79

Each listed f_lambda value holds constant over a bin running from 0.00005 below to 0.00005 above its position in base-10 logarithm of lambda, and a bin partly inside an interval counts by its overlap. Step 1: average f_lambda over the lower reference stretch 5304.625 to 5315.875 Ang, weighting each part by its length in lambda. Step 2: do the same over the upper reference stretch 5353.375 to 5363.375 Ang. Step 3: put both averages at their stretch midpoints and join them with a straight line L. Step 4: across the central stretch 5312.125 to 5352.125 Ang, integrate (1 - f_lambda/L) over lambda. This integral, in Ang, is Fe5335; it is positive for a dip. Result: 2.5 Ang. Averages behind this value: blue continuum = 11.4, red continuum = 11.5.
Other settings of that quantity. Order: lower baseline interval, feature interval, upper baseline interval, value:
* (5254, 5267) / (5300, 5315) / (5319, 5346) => -1.4 Ang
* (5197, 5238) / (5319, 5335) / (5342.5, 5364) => 0.5 Ang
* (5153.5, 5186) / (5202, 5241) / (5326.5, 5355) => -3.6 Ang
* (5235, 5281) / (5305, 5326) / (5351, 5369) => -0.6 Ang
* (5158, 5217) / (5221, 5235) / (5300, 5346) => -0.9 Ang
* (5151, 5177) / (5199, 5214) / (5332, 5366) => -0.5 Ang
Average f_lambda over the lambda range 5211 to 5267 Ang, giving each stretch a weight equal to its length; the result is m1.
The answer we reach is 10.1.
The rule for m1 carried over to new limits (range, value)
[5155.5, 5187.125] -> 8.29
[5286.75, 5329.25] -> 11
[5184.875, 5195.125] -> 8.97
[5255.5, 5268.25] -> 9.73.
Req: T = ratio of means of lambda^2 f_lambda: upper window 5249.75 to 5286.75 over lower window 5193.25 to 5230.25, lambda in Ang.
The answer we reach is 1.1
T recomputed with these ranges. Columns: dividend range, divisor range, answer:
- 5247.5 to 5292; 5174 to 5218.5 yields 1.16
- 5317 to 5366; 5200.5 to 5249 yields 1.14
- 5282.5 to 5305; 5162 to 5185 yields 1.43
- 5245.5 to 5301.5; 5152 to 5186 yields 1.28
